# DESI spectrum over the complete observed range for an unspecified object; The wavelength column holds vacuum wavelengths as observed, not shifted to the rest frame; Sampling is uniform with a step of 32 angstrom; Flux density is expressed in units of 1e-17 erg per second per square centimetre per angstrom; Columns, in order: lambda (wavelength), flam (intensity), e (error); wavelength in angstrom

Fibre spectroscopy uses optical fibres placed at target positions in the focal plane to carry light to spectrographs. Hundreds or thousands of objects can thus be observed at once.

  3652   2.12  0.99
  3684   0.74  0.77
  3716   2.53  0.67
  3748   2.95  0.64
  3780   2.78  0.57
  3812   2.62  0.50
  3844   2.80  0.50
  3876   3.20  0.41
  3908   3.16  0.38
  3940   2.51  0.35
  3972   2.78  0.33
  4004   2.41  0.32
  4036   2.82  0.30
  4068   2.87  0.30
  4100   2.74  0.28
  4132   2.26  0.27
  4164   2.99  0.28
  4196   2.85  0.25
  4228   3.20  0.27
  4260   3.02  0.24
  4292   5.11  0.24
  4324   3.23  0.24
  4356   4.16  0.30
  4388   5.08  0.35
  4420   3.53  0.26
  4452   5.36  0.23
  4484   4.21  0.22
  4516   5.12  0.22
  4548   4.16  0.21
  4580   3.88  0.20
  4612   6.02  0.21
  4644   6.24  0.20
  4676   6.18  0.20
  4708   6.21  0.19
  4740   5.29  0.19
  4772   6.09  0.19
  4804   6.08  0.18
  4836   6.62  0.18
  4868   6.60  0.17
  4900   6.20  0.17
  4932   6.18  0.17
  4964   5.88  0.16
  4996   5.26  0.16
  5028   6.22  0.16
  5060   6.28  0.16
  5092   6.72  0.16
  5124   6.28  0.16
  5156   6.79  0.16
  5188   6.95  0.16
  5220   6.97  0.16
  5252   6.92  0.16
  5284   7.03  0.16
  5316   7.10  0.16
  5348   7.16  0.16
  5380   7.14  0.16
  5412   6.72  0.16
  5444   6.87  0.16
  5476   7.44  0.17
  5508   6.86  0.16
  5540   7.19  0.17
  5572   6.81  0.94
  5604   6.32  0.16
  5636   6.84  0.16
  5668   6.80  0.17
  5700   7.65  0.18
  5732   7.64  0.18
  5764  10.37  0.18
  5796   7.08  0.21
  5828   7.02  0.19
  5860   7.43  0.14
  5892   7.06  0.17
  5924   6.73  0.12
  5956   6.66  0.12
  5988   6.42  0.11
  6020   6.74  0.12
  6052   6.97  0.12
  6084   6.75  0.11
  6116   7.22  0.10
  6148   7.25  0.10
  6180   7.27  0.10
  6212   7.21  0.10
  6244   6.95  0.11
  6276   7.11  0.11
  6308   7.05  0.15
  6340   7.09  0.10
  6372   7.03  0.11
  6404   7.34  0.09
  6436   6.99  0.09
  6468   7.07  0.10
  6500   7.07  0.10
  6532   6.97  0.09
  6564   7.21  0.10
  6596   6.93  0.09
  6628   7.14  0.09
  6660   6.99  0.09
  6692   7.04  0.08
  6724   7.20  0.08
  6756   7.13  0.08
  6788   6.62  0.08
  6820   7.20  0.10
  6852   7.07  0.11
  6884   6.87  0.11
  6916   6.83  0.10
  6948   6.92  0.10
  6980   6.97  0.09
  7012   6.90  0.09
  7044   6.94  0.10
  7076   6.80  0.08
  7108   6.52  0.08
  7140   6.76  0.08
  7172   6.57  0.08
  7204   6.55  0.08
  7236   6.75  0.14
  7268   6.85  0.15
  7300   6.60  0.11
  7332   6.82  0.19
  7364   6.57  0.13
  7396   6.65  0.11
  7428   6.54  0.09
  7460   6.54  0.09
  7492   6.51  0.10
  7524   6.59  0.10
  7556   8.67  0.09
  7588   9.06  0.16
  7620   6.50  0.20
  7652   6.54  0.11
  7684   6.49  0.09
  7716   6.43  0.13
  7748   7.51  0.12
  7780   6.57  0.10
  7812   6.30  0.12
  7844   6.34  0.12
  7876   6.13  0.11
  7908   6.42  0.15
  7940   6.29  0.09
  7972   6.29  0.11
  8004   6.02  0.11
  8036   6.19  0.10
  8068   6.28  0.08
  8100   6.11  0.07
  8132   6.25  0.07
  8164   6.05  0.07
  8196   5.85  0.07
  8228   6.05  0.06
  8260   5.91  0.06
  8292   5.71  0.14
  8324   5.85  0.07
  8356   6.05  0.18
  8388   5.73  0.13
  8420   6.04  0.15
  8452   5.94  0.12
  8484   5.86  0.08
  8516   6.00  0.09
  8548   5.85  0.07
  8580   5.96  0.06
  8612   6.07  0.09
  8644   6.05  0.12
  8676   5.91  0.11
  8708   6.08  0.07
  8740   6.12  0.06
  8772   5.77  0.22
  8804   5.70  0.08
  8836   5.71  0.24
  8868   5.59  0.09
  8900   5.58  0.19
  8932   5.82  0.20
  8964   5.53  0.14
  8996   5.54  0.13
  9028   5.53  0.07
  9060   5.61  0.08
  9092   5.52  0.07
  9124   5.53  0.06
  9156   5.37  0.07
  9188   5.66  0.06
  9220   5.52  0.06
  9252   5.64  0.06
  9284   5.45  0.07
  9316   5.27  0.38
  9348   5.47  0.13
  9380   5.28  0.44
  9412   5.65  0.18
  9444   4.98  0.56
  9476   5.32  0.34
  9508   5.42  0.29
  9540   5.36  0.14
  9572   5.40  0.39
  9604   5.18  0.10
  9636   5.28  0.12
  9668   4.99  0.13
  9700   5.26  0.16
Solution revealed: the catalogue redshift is 0.153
